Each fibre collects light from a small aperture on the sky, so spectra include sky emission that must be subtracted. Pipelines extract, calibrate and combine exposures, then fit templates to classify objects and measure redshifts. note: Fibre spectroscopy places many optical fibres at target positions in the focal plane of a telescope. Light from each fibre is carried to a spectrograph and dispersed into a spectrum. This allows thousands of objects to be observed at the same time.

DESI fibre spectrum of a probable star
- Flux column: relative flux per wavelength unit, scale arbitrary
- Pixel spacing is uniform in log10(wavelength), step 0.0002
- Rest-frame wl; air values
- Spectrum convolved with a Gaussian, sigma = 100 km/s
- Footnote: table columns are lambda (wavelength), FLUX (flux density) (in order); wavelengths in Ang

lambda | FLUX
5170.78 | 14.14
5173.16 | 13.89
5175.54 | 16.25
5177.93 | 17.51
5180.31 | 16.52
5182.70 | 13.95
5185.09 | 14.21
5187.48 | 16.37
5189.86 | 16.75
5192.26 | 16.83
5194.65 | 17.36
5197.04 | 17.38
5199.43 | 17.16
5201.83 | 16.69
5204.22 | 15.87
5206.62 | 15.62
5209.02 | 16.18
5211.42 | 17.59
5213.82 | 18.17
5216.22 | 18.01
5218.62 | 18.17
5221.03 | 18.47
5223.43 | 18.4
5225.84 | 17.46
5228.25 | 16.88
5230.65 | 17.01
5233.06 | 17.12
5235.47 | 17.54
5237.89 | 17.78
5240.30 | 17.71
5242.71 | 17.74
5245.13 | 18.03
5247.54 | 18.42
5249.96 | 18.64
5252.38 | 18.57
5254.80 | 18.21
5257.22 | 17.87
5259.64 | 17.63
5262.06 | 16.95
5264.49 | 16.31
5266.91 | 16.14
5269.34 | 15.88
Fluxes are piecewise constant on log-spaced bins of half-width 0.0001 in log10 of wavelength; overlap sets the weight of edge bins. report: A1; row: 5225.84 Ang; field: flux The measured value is 17.46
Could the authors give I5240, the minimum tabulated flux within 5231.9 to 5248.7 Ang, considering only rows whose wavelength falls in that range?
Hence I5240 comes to 17.12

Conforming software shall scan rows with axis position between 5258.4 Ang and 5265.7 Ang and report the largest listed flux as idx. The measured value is 17.63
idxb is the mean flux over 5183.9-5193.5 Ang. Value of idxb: 16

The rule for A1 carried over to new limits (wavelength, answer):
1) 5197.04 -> 17.38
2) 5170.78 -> 14.14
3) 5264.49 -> 16.31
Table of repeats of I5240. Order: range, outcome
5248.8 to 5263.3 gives 16.95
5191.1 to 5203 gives 16.69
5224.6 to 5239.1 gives 16.88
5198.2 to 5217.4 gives 15.62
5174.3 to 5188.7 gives 13.95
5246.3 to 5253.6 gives 18.42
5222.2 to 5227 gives 17.46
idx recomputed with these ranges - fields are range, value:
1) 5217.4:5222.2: 18.47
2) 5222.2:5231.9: 18.4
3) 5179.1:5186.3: 16.52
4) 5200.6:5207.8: 16.69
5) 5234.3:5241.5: 17.78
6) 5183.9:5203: 17.38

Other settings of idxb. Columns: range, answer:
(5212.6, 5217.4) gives 18.1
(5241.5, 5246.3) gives 17.9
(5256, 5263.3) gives 17.5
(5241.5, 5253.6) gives 18.3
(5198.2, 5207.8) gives 16.3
